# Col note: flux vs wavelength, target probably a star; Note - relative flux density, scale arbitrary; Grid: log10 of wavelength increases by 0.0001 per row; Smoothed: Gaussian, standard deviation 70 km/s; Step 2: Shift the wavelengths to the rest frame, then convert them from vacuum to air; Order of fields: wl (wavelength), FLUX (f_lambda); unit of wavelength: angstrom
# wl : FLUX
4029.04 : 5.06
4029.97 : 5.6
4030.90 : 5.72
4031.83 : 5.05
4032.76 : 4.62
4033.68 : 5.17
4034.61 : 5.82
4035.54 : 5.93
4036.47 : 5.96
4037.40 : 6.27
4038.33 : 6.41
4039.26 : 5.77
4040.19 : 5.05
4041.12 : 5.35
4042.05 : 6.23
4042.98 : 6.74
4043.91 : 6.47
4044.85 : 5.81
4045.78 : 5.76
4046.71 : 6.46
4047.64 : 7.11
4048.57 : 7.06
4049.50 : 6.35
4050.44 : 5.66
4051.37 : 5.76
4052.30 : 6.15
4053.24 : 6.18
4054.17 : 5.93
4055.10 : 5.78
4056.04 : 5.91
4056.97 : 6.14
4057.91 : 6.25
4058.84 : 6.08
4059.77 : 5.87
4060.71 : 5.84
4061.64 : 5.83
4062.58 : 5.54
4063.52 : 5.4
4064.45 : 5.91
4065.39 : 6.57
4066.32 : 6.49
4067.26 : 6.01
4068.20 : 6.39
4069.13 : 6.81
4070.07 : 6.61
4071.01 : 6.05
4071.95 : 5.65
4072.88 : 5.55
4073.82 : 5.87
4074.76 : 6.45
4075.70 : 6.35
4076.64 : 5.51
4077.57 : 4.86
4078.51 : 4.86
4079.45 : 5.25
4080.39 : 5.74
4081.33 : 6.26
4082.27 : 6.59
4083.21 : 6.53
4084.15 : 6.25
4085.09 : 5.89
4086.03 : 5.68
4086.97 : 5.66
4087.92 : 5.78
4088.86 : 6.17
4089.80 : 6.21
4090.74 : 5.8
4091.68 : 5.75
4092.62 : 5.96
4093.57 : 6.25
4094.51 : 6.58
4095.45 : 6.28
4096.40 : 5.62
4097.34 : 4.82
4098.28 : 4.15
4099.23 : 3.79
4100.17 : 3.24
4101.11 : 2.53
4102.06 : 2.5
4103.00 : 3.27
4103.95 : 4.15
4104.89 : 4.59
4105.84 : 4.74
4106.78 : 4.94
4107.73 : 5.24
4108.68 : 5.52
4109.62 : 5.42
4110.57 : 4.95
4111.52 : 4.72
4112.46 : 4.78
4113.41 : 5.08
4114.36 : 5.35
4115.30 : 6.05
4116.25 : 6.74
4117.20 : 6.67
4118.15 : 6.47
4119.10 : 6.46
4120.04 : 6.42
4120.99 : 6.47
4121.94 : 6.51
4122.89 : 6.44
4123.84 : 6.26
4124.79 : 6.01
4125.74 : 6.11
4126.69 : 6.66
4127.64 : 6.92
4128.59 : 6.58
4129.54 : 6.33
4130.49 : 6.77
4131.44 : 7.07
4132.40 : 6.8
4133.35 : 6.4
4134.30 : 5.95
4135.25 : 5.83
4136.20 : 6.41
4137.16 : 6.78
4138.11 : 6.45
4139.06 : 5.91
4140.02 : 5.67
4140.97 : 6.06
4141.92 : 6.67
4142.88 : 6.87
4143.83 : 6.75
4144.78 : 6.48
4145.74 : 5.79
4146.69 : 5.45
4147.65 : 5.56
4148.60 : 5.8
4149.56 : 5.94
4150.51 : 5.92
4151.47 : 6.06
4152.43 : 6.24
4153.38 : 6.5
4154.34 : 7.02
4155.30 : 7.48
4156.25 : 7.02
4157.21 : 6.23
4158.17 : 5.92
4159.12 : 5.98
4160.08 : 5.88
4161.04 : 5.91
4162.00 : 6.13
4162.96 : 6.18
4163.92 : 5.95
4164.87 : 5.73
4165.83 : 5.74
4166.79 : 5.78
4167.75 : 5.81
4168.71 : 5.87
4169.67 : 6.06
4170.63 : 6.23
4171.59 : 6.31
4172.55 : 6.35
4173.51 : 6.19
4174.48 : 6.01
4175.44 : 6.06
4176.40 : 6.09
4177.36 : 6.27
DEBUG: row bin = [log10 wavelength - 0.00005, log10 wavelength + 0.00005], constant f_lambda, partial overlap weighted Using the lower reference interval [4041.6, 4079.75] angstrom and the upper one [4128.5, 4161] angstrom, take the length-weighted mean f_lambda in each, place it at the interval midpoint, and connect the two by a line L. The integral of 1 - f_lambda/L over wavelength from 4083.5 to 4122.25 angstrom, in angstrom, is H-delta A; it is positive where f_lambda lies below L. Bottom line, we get 5.1 angstrom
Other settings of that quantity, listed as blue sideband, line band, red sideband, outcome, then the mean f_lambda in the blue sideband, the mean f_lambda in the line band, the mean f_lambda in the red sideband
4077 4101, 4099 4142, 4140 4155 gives 1.8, 5.55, 5.67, 6.2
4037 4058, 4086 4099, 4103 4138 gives 0.6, 6.11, 5.73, 5.93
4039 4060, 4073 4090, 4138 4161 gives 0.7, 6.09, 5.87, 6.23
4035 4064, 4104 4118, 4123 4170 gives 1.9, 6.03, 5.33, 6.24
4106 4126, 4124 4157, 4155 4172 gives -2.2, 5.82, 6.36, 6.11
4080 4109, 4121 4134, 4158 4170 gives -2.2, 5.24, 6.52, 5.92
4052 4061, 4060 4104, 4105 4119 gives 1.6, 6.01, 5.57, 5.48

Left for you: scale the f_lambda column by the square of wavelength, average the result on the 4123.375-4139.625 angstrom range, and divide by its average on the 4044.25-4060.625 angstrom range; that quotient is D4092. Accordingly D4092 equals 1.09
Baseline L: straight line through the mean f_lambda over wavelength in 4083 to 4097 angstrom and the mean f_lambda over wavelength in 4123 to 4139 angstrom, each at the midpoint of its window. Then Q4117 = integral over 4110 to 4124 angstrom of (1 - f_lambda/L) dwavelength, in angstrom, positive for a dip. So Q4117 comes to 0.8 angstrom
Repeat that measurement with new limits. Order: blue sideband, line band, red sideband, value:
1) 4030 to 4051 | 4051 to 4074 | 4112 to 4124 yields -0.1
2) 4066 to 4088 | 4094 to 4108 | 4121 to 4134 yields 4.0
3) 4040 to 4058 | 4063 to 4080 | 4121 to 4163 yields 0.7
